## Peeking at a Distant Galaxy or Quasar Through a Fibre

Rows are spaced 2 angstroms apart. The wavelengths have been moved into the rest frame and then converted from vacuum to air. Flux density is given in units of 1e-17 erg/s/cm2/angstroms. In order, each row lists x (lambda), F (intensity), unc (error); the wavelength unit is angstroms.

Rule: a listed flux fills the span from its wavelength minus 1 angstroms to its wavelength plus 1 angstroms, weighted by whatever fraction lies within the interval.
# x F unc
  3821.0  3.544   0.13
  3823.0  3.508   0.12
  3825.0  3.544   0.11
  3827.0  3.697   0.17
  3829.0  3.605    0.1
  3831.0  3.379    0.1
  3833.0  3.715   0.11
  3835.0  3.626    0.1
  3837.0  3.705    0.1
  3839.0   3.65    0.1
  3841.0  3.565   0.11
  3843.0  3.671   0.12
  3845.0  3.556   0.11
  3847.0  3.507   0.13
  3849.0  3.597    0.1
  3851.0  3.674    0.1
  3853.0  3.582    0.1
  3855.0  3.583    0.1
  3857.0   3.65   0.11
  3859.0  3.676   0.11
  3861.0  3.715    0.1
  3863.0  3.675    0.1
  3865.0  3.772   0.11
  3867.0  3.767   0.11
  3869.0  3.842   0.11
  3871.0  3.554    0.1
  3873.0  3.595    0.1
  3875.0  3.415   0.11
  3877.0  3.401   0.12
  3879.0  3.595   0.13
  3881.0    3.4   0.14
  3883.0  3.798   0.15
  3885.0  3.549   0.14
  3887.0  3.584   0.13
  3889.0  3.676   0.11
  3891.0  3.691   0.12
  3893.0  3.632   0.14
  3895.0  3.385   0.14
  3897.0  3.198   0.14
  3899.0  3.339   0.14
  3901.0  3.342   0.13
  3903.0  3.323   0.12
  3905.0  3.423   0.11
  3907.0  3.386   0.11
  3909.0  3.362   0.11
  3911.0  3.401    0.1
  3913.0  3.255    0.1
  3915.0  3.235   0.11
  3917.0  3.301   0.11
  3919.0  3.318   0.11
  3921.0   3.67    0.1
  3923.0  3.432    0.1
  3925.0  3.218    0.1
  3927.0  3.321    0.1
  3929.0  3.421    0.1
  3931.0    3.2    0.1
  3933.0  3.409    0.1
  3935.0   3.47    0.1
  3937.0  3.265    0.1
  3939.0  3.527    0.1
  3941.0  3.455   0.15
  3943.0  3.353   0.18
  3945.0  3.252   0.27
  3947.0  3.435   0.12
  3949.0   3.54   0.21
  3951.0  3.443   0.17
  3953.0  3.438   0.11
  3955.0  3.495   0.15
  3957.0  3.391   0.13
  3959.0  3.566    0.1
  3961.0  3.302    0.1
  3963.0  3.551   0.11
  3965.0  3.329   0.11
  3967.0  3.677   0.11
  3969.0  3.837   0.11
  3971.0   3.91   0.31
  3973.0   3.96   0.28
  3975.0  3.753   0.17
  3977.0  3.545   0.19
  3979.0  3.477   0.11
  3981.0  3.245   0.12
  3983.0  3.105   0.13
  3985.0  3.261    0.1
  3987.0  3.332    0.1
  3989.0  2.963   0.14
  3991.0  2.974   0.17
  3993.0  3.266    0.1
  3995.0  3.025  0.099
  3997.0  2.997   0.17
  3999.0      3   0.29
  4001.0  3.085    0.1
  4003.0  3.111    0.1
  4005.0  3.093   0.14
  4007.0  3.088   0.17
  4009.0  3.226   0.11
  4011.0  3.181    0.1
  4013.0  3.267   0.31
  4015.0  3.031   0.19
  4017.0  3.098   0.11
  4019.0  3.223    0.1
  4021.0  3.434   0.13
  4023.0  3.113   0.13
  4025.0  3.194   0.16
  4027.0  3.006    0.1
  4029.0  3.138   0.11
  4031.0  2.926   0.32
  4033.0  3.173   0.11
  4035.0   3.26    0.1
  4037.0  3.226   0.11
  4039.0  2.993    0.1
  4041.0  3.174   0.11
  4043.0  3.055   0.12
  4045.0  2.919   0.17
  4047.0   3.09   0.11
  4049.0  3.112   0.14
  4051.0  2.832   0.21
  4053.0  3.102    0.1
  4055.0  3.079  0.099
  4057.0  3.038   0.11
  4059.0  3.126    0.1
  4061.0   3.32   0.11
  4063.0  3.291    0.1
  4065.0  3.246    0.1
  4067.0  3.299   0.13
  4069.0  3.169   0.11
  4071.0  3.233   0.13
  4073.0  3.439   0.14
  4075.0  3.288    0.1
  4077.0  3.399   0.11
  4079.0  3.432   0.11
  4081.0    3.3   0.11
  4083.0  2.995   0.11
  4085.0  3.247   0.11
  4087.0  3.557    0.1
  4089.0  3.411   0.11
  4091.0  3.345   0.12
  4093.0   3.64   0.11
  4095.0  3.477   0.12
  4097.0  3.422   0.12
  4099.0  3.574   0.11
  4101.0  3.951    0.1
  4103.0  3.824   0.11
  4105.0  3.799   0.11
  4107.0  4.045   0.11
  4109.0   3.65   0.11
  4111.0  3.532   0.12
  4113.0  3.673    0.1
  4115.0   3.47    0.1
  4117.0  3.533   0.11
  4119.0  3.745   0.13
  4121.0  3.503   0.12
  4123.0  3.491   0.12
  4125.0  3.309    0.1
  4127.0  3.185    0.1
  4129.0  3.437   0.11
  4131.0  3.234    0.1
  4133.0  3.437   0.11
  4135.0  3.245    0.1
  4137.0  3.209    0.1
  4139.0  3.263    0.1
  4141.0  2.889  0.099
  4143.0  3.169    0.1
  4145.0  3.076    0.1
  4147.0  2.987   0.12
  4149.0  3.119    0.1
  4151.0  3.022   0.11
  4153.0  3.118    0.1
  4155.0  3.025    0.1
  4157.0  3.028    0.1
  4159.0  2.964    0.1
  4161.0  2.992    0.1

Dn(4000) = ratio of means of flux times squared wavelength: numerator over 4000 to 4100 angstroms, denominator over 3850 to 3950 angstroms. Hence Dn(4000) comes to 1.00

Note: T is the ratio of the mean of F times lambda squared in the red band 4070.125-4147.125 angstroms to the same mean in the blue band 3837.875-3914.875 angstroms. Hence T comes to 1.09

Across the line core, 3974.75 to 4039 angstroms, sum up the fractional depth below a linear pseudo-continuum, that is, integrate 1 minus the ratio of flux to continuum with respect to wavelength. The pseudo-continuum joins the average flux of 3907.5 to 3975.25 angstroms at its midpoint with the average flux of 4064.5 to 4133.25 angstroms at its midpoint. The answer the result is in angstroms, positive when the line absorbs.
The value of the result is 5.3 angstroms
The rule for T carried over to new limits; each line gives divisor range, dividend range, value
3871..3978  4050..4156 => 1.05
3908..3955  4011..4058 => 0.97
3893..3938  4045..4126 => 1.10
